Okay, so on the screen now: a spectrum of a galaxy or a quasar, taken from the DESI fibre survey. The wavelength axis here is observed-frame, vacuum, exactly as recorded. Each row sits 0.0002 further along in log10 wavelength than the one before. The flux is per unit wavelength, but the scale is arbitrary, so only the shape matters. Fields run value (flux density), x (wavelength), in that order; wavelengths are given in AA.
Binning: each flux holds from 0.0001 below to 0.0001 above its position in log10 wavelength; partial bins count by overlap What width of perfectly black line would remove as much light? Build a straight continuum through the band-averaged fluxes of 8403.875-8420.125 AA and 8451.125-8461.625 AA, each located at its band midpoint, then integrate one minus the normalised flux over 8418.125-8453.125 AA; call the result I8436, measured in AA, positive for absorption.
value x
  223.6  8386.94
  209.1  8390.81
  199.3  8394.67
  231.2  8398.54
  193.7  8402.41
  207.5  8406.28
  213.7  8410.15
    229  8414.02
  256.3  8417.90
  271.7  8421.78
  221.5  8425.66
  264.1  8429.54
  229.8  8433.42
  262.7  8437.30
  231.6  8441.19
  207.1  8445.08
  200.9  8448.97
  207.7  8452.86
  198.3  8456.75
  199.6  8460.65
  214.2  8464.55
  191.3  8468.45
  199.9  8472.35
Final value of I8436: -3.5 AA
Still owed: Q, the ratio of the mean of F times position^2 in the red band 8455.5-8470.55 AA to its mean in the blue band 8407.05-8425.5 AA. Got 0.9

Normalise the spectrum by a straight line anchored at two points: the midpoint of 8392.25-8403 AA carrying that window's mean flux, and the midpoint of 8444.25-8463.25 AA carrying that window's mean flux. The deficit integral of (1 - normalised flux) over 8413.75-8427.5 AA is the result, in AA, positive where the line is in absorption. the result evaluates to -2.6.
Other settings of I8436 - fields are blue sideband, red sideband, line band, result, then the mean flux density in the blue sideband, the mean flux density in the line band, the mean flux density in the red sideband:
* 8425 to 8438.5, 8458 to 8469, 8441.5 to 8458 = 1.1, 246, 207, 203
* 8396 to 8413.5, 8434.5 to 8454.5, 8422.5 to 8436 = -1.5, 213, 243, 223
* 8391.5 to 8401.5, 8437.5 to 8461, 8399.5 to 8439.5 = -4.3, 212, 235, 212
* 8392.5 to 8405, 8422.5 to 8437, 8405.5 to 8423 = -0.7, 208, 236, 244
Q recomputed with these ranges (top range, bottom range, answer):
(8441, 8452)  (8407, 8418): 0.93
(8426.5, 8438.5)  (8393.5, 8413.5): 1.19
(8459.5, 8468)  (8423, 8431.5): 0.84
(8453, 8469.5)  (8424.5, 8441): 0.83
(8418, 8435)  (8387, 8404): 1.19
